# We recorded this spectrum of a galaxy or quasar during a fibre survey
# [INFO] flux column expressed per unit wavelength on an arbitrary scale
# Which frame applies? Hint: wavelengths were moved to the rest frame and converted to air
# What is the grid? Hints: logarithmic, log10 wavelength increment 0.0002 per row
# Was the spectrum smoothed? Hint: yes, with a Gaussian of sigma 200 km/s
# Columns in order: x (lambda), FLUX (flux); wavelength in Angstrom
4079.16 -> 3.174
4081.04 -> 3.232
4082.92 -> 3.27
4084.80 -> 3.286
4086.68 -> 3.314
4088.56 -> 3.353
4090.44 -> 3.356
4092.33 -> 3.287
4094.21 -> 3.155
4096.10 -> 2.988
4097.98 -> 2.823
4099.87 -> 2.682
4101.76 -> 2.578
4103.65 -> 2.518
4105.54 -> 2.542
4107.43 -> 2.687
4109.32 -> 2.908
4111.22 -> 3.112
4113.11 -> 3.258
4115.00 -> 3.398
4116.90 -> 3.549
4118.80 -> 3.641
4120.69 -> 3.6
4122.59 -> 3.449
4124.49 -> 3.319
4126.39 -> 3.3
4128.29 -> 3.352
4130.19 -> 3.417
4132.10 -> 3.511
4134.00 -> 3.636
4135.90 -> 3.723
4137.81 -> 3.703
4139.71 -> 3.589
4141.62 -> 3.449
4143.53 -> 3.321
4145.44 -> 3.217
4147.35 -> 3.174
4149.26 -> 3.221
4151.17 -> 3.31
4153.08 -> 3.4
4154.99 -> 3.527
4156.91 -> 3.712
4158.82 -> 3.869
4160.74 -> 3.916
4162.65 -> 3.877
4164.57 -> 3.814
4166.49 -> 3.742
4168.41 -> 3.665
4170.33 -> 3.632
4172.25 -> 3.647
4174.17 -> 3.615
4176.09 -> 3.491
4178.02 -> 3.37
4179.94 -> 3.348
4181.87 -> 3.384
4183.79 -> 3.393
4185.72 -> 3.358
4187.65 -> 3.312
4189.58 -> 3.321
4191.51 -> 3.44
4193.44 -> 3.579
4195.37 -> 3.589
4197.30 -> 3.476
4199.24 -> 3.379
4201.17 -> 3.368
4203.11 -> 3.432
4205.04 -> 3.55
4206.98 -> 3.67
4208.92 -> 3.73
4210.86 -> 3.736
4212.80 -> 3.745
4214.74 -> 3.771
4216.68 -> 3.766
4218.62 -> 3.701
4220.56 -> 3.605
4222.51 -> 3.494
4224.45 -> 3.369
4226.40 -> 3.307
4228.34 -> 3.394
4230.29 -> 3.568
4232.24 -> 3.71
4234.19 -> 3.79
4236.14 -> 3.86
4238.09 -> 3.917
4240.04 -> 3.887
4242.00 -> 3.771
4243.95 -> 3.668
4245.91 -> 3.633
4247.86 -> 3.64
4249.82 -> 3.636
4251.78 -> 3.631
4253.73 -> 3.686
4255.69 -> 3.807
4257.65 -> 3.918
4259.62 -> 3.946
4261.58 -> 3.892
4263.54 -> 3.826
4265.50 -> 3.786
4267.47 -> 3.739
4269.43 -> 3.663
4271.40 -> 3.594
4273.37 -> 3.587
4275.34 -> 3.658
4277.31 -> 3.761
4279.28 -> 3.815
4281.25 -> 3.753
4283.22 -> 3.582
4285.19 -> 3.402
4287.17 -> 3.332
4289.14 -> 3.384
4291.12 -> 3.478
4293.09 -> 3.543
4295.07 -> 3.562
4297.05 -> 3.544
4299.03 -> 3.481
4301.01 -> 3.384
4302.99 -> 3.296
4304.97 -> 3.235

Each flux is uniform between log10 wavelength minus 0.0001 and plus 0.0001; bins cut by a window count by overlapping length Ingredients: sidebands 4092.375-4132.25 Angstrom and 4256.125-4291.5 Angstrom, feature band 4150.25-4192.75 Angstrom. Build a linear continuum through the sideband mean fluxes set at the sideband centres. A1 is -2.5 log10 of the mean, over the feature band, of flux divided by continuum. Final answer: -0.07 mag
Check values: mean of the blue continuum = 3.13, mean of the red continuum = 3.68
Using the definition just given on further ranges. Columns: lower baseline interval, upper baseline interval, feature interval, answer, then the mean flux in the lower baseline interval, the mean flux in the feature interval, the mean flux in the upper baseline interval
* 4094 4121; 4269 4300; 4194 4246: -0.08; 3.01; 3.62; 3.57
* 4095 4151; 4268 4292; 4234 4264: -0.08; 3.23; 3.78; 3.59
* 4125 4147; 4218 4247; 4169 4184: 0.01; 3.46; 3.5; 3.64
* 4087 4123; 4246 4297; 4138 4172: -0.09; 3.1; 3.56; 3.66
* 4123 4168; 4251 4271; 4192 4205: 0.05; 3.53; 3.48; 3.79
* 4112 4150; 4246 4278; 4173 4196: 0.04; 3.44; 3.43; 3.73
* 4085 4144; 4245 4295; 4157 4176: -0.11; 3.24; 3.74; 3.67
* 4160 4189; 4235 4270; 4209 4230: 0.03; 3.56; 3.59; 3.77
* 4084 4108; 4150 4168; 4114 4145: -0.05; 2.97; 3.49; 3.68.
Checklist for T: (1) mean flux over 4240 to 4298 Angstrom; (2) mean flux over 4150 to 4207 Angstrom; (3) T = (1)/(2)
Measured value 1.0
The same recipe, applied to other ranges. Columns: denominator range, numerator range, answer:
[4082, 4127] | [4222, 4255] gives 1.16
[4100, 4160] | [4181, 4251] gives 1.08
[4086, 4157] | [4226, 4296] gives 1.13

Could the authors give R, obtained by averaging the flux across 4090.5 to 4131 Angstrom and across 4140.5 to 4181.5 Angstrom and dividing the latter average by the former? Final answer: 1.13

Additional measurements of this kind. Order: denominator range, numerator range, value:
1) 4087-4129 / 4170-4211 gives 1.11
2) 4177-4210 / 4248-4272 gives 1.09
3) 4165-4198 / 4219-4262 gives 1.05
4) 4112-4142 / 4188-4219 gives 1.02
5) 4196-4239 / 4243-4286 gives 1.03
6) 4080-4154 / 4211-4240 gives 1.13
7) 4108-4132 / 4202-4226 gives 1.08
